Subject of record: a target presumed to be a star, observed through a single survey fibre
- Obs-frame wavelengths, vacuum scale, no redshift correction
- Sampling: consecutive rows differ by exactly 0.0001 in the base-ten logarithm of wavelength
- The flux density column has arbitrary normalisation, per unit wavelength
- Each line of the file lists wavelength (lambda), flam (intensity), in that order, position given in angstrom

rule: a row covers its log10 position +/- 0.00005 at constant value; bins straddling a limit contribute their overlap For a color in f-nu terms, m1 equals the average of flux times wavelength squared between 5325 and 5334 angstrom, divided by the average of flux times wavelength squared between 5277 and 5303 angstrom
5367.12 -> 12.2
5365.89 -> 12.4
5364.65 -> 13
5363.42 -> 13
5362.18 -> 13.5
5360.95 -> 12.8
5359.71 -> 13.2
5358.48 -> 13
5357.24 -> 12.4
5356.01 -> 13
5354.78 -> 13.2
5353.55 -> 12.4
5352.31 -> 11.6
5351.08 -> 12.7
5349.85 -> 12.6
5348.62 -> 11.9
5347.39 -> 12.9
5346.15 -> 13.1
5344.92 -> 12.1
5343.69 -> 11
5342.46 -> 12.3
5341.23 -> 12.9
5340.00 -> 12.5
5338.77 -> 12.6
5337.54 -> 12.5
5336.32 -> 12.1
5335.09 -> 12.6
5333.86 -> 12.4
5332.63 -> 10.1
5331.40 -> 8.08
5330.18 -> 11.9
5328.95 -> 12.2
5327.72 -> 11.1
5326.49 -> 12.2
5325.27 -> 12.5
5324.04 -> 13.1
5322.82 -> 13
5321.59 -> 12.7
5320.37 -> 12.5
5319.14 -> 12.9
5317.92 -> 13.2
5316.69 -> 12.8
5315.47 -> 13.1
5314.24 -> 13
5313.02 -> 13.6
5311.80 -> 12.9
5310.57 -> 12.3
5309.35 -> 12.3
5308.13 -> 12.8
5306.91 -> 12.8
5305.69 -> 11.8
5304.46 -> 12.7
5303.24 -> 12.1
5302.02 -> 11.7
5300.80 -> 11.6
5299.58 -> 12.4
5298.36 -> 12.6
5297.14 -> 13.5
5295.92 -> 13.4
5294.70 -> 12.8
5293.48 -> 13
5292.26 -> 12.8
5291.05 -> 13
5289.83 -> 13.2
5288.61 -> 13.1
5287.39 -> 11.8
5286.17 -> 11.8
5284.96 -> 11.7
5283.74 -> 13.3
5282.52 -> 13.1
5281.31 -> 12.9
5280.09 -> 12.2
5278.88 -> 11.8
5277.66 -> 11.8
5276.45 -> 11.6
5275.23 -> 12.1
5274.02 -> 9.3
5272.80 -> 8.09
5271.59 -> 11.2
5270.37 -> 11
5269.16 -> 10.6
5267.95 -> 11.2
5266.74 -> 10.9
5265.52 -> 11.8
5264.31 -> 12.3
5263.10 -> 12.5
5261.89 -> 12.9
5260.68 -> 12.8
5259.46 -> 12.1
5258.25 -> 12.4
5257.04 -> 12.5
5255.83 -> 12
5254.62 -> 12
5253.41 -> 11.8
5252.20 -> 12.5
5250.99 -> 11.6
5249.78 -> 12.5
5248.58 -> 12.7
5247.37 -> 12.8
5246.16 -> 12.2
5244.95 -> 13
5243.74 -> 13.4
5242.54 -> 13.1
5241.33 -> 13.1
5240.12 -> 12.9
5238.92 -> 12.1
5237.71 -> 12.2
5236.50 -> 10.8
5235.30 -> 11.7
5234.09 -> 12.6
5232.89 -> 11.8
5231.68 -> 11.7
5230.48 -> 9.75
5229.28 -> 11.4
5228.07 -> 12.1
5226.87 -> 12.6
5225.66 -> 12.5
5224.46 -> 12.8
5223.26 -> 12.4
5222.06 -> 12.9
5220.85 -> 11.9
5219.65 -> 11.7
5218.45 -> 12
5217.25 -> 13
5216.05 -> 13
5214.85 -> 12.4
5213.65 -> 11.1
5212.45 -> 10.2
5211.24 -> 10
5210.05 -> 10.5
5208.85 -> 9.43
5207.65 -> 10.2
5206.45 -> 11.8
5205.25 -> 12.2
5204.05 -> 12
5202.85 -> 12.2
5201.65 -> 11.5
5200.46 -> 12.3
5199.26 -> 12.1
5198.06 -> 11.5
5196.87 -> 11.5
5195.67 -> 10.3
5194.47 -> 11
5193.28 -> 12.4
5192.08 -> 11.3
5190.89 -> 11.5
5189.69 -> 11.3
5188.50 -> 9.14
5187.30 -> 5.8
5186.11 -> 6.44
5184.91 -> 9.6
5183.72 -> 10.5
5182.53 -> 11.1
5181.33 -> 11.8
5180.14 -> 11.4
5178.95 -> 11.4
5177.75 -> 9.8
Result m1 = 0.9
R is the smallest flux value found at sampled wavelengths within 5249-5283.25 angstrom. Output 8.09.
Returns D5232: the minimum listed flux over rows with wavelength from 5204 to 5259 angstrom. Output 9.43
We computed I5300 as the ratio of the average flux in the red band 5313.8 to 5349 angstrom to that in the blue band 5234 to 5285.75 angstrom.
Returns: 1.02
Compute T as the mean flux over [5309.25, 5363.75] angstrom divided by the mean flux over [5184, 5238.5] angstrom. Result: 1.10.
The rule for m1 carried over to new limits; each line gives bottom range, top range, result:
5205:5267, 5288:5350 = 1.07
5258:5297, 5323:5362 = 1.04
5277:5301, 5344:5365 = 1.03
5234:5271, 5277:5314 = 1.05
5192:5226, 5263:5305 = 1.06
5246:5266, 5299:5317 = 1.04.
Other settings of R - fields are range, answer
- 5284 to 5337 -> 8.08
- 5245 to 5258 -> 11.6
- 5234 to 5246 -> 10.8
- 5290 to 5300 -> 12.4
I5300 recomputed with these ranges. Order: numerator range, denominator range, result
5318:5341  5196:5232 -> 1.04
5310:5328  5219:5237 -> 1.07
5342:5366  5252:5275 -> 1.09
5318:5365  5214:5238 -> 1.03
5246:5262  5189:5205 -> 1.06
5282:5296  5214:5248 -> 1.04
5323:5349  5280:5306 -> 0.96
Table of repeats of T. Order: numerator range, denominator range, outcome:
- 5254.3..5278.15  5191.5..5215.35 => 1.02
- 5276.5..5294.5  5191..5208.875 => 1.09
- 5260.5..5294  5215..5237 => 0.99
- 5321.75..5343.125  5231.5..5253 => 0.97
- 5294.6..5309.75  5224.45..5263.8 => 1.02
